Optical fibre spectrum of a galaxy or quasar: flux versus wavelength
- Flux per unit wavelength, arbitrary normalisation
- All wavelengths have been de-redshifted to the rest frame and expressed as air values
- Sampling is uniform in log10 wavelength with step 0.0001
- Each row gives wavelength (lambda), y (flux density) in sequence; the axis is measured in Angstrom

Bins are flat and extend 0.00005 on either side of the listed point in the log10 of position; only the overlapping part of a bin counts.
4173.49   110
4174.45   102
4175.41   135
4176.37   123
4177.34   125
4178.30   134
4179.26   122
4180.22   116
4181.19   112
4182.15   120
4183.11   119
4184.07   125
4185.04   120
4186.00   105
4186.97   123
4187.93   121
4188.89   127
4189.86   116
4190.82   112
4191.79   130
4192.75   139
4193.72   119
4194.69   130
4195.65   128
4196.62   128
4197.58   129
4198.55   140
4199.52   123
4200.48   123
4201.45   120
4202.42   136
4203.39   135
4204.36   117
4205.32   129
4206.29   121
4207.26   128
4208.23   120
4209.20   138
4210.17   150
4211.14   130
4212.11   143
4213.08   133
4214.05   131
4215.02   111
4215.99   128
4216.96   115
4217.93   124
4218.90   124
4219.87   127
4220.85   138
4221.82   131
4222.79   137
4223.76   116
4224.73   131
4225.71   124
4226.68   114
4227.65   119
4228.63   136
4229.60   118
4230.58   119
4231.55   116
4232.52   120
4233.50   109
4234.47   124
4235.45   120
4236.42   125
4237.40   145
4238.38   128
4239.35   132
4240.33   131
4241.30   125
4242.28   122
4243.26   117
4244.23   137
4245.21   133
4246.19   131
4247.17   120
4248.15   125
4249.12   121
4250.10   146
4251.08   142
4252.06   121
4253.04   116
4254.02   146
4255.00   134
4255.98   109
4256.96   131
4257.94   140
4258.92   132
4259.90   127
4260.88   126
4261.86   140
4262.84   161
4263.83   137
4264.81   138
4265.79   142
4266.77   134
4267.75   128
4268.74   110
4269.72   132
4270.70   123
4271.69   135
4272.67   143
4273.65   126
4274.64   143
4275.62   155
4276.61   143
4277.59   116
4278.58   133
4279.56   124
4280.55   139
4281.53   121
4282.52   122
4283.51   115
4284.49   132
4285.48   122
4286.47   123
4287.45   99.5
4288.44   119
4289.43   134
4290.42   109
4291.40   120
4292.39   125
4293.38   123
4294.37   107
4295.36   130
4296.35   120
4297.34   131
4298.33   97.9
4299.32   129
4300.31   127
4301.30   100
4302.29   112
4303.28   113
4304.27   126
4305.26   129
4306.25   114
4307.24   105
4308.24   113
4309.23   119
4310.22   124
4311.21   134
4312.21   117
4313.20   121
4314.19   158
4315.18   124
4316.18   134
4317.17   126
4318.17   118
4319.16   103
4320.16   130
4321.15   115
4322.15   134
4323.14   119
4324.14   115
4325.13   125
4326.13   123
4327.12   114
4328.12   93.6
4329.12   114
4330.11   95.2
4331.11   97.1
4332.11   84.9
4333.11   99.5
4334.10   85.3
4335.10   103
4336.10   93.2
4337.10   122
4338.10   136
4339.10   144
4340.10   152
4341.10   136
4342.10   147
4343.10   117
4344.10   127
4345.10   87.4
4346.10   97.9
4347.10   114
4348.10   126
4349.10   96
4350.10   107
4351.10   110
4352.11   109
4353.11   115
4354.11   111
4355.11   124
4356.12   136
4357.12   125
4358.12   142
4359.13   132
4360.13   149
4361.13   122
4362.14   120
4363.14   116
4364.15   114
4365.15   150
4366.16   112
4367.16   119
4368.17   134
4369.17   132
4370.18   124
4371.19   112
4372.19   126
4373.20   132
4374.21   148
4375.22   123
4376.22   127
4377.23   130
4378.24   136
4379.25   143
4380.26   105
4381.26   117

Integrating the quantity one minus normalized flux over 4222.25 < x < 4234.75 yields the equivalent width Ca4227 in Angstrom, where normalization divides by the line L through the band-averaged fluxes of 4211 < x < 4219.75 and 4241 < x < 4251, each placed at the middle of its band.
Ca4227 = 0.5 Angstrom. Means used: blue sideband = 127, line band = 122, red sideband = 128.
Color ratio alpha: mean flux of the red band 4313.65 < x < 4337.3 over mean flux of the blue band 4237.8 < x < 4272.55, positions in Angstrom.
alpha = 0.9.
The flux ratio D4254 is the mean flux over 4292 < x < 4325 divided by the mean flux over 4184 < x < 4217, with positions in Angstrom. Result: 1.0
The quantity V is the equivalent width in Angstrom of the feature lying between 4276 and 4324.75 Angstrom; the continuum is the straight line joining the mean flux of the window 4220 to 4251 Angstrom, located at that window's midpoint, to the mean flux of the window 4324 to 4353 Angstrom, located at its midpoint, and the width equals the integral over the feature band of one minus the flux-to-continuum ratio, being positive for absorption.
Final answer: -1.7 Angstrom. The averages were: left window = 126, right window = 113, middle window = 122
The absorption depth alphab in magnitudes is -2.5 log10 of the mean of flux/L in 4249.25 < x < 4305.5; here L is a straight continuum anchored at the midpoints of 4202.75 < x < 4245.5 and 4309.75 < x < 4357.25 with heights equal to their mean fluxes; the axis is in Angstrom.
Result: -0.04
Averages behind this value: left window 127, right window 117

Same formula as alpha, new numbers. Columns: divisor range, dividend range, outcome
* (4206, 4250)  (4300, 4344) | 0.94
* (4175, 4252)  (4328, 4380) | 0.95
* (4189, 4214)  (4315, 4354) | 0.89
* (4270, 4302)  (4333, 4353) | 0.93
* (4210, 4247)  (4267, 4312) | 0.97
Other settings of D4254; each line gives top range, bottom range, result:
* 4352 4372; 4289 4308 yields 1.06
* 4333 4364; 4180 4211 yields 0.96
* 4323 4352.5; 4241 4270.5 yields 0.86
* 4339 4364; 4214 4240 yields 0.98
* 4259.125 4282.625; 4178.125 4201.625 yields 1.08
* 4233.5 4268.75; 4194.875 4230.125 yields 1.02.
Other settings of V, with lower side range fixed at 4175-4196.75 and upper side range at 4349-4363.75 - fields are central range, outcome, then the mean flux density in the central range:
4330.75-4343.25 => 0.5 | 117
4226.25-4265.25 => -1.9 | 128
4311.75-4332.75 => 0.8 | 117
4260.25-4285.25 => -2.1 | 133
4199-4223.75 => -1.1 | 128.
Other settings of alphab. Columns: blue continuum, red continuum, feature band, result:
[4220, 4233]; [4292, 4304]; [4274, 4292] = -0.06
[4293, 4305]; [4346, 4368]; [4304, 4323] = -0.04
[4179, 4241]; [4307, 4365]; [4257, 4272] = -0.09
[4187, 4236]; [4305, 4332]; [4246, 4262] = -0.06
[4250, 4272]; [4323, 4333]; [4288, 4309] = 0.00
